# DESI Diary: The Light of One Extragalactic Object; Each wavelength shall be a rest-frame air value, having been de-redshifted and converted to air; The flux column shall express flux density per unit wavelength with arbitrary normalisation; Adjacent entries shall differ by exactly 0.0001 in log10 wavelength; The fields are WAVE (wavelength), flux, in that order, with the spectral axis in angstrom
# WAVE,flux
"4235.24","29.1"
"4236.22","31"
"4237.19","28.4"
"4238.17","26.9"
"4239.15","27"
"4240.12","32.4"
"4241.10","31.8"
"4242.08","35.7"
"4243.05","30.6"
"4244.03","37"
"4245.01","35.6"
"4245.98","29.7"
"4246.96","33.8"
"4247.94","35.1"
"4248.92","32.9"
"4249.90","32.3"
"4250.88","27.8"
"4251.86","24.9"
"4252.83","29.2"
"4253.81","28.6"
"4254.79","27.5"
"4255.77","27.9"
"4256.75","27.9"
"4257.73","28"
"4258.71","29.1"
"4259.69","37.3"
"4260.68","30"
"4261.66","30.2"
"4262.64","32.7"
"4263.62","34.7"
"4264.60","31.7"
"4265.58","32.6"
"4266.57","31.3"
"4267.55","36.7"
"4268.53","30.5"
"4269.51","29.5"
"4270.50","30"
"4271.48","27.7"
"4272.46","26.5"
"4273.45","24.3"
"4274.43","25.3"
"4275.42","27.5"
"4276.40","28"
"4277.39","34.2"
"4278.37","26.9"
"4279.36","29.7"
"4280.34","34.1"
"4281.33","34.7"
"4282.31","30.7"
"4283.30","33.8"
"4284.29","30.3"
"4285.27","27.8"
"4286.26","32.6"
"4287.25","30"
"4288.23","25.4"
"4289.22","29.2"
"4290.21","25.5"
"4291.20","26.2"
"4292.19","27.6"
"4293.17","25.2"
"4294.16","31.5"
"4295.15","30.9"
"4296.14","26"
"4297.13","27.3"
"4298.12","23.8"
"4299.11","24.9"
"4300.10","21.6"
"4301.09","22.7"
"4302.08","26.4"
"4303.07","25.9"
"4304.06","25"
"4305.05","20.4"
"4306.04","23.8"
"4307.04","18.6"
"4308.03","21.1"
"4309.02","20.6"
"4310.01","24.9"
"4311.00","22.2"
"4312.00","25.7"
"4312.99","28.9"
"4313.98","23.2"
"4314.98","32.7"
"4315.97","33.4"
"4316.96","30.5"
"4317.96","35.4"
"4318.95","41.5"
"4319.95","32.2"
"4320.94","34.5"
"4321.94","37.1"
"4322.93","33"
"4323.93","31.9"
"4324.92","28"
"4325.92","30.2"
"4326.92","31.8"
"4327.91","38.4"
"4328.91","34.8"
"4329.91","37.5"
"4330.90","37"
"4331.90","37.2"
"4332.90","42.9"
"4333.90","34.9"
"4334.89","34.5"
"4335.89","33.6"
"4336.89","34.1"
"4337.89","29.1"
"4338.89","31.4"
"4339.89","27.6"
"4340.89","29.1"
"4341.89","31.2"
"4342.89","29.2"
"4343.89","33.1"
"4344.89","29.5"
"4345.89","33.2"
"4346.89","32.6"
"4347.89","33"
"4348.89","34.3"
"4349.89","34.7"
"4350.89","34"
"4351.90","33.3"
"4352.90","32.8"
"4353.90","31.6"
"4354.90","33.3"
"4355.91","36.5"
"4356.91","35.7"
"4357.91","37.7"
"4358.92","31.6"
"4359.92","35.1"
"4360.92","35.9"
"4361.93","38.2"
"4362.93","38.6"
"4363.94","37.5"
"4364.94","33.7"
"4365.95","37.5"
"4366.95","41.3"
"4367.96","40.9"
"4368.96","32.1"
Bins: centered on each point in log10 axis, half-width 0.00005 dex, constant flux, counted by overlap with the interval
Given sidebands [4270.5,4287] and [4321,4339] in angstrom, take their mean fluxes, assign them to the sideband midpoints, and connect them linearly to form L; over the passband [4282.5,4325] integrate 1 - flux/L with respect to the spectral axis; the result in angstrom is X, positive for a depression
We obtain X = 5.37 angstrom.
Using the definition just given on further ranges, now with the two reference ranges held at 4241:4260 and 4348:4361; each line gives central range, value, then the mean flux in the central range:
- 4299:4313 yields 4.1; 23.3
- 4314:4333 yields -0.5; 34.3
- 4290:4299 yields 1.5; 27.1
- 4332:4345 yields 0.5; 32.5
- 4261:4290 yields 1.4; 30.3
